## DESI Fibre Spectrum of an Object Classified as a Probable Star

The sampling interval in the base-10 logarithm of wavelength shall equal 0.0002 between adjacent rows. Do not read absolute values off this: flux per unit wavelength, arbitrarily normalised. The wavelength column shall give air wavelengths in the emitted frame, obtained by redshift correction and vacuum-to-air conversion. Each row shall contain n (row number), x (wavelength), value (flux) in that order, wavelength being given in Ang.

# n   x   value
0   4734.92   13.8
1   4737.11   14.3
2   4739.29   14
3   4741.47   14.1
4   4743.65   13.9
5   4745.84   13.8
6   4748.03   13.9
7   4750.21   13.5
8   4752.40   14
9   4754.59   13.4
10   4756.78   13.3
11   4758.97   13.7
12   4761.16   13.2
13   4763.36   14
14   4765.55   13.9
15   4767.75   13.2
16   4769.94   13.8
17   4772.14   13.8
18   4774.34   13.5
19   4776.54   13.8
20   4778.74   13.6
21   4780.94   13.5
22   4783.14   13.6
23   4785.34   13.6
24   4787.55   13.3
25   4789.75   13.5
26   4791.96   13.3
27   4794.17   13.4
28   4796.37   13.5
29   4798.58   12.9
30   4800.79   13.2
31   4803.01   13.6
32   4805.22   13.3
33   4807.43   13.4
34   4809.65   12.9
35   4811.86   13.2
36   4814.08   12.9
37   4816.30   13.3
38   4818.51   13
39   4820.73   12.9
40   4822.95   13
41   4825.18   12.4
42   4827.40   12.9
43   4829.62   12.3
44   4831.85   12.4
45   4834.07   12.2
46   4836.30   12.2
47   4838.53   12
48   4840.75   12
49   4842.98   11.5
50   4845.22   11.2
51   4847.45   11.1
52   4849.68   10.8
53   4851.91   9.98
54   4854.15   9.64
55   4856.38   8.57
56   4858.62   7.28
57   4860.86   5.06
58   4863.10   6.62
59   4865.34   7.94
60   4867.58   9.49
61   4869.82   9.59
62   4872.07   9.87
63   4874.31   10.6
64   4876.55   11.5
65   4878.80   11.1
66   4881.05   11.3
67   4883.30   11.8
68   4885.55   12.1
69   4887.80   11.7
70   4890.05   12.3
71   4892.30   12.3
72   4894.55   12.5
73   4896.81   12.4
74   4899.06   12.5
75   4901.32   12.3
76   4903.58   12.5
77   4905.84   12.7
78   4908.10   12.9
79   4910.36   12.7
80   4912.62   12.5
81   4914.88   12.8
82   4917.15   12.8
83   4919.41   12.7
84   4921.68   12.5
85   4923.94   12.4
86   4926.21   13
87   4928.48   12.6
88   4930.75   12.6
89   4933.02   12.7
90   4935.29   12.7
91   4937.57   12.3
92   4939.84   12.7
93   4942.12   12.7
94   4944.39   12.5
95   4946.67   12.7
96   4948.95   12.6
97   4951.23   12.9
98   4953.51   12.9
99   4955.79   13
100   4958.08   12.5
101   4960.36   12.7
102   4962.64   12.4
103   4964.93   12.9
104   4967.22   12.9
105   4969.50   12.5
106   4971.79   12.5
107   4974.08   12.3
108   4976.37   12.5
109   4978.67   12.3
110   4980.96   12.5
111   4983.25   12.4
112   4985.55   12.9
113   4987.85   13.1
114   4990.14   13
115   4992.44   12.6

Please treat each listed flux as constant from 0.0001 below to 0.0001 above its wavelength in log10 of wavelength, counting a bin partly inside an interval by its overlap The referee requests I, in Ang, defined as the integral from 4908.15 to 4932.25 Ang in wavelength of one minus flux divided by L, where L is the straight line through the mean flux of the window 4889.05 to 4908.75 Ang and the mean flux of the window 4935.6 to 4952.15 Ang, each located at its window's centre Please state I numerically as -0.2 Ang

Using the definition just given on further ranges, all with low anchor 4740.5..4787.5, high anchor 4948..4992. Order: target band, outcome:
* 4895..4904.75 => 0.4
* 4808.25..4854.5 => 4.2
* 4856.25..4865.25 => 4.3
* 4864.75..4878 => 3.2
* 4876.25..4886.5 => 1.2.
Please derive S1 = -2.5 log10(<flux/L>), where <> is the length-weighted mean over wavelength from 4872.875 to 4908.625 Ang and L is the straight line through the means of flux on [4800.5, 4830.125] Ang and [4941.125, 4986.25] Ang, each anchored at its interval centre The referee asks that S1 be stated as 0.07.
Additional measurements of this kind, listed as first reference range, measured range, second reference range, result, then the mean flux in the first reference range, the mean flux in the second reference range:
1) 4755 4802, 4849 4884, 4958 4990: 0.360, 13.5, 12.6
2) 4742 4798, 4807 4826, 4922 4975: 0.030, 13.6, 12.7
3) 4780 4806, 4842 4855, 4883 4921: 0.203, 13.4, 12.5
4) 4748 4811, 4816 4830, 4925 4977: 0.037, 13.5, 12.7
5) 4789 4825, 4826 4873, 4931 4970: 0.263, 13.2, 12.7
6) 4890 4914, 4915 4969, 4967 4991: -0.010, 12.5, 12.6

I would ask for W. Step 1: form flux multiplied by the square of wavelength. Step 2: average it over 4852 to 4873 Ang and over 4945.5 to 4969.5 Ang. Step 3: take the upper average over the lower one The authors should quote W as 1.60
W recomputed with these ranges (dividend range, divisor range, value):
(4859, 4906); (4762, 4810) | 0.83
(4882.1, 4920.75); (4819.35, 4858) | 1.11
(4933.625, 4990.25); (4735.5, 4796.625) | 1.00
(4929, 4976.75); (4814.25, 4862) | 1.18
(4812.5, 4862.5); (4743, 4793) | 0.85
